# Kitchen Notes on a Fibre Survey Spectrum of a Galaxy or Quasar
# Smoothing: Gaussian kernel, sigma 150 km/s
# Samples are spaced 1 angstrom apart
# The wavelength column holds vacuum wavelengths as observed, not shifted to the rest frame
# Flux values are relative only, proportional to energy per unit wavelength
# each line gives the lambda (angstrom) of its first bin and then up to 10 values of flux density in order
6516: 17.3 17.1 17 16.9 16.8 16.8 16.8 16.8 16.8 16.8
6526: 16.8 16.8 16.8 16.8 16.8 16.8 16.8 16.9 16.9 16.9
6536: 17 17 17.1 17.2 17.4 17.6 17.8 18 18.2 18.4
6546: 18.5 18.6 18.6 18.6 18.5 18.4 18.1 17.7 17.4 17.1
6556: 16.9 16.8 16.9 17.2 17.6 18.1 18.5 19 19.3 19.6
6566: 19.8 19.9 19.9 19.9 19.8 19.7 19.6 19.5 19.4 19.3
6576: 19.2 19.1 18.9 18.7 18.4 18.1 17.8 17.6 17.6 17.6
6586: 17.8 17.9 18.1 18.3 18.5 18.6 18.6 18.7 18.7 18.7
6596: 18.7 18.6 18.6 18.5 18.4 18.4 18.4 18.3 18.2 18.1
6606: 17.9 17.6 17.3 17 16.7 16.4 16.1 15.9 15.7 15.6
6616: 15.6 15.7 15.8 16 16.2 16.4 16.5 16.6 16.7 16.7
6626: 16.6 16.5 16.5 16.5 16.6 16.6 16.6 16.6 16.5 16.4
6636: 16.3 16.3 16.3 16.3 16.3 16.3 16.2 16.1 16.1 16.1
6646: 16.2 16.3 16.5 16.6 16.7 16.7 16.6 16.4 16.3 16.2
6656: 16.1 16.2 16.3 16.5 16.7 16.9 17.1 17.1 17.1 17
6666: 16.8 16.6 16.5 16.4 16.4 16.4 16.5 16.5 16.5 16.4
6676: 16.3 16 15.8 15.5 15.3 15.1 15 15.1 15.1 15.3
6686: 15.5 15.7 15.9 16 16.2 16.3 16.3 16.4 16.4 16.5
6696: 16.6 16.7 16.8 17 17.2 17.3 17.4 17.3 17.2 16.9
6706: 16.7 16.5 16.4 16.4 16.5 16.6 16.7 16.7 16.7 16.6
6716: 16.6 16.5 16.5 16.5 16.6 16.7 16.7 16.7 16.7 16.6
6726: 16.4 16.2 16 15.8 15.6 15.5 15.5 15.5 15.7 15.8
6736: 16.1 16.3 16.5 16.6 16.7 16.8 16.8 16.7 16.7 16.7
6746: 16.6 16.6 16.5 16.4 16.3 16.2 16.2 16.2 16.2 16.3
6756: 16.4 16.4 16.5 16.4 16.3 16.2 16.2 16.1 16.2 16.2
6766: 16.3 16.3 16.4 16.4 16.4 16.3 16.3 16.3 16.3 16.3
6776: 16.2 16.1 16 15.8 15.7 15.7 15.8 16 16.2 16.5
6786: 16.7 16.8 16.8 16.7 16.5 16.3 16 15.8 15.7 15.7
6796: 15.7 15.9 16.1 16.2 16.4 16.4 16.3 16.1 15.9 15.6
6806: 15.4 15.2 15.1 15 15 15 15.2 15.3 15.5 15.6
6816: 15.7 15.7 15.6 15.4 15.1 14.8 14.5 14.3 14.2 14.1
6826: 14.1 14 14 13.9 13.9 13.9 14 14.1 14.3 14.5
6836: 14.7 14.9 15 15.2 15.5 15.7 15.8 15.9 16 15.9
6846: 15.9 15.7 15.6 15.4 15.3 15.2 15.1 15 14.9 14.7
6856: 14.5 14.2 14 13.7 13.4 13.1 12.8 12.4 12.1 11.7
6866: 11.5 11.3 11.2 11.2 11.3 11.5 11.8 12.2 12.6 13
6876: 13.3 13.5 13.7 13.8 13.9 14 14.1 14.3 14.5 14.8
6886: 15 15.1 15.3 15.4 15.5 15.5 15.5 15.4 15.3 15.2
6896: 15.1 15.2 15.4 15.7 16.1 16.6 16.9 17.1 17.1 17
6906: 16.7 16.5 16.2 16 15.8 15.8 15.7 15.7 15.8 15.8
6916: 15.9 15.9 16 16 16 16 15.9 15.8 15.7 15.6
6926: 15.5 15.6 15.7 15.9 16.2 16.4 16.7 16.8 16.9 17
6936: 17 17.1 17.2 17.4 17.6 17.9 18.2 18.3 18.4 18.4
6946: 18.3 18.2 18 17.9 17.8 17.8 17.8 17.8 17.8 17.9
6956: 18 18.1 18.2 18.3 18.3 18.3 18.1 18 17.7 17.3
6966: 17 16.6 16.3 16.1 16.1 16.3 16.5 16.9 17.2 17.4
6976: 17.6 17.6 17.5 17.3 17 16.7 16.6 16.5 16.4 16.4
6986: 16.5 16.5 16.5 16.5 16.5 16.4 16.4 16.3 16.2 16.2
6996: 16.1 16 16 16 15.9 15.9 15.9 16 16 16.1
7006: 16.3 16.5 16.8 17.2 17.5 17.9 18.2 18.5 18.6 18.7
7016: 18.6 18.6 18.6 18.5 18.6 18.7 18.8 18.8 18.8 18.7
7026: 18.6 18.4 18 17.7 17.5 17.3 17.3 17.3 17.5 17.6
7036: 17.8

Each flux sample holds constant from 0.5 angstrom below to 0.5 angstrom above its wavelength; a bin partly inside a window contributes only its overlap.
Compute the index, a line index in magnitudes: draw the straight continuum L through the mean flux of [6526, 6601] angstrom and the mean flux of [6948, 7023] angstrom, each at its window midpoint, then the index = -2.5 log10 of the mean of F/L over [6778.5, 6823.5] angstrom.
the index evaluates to 0.12 mag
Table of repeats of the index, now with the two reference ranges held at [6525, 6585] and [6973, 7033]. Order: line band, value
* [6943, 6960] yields -0.05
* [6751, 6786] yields 0.09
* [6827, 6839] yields 0.22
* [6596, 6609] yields -0.01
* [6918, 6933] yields 0.09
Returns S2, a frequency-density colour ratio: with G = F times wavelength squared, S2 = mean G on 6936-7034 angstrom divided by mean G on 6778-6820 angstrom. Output 1.2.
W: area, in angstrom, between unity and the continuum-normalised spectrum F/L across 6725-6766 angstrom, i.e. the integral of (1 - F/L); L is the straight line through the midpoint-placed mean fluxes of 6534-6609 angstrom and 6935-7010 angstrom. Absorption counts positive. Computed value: 3.5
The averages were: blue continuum 18.3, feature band 16.3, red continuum 17.1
